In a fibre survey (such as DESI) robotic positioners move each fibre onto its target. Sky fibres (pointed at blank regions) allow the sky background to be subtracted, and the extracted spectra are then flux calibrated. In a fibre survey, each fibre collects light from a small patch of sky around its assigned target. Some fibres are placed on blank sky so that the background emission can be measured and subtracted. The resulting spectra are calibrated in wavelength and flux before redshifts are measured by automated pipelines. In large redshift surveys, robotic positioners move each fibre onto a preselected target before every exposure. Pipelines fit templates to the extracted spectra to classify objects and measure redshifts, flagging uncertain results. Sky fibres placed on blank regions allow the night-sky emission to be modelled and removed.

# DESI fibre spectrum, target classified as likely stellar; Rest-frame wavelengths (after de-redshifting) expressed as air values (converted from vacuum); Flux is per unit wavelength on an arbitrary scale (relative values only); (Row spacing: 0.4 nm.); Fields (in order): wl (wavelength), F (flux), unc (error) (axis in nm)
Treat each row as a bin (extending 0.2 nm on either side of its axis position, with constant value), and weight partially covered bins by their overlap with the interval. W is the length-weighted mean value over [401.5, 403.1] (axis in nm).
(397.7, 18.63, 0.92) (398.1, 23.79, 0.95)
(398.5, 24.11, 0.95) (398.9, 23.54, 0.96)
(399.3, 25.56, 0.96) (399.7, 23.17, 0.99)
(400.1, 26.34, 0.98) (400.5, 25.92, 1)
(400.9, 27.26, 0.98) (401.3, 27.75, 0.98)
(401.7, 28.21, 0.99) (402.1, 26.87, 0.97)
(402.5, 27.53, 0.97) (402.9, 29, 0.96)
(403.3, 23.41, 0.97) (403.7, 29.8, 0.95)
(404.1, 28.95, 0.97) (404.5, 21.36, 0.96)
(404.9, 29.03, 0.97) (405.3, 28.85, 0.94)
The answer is 27.9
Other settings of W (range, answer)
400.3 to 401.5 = 27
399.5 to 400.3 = 24.8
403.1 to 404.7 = 25.9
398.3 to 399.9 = 24.1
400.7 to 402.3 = 27.5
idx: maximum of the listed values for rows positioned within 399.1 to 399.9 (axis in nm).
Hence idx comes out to 25.56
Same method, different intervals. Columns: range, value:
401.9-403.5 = 29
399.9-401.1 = 27.26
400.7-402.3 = 28.21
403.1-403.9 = 29.8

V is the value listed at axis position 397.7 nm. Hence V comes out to 18.63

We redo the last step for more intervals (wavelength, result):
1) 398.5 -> 24.11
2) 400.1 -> 26.34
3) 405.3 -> 28.85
